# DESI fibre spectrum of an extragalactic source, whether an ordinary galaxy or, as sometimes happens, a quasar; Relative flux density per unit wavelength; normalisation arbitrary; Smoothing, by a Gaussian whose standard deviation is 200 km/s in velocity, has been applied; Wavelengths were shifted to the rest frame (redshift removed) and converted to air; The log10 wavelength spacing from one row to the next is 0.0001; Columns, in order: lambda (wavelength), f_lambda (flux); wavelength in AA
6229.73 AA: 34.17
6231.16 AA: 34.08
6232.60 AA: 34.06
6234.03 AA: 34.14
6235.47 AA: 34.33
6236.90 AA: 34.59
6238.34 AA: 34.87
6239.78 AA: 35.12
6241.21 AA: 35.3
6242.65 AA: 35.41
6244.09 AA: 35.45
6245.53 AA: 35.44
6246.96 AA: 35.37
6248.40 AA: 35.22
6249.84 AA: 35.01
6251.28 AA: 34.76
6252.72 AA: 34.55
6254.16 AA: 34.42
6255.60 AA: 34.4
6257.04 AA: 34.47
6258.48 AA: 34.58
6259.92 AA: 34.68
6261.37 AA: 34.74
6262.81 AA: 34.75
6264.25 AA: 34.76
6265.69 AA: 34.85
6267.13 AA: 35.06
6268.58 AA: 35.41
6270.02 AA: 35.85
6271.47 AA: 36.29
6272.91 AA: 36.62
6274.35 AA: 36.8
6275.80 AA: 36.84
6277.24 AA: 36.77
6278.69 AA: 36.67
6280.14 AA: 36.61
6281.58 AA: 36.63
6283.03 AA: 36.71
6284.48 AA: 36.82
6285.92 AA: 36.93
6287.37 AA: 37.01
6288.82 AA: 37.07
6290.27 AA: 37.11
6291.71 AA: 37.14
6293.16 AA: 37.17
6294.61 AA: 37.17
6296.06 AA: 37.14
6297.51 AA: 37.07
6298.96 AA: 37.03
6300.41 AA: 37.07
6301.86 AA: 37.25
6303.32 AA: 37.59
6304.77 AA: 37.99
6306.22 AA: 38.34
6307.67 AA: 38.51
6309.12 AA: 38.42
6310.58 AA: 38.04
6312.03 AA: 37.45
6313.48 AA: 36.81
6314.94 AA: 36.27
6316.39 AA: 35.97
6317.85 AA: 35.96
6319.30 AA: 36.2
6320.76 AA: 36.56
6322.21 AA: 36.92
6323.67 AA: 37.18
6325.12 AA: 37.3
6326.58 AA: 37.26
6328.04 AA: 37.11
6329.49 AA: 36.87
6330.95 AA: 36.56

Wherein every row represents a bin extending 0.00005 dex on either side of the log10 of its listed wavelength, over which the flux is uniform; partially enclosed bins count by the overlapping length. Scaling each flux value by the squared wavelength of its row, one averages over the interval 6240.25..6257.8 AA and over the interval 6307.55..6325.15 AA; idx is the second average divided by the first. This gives 1.1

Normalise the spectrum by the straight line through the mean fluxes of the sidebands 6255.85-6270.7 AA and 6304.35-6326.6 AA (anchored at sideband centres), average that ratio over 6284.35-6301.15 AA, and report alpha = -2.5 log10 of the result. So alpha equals -0.03 mag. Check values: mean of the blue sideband 34.9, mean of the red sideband 37.2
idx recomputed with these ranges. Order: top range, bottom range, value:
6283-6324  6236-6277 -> 1.07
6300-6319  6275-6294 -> 1.02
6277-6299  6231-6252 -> 1.07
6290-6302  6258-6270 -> 1.07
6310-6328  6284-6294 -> 1.00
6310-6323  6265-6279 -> 1.03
